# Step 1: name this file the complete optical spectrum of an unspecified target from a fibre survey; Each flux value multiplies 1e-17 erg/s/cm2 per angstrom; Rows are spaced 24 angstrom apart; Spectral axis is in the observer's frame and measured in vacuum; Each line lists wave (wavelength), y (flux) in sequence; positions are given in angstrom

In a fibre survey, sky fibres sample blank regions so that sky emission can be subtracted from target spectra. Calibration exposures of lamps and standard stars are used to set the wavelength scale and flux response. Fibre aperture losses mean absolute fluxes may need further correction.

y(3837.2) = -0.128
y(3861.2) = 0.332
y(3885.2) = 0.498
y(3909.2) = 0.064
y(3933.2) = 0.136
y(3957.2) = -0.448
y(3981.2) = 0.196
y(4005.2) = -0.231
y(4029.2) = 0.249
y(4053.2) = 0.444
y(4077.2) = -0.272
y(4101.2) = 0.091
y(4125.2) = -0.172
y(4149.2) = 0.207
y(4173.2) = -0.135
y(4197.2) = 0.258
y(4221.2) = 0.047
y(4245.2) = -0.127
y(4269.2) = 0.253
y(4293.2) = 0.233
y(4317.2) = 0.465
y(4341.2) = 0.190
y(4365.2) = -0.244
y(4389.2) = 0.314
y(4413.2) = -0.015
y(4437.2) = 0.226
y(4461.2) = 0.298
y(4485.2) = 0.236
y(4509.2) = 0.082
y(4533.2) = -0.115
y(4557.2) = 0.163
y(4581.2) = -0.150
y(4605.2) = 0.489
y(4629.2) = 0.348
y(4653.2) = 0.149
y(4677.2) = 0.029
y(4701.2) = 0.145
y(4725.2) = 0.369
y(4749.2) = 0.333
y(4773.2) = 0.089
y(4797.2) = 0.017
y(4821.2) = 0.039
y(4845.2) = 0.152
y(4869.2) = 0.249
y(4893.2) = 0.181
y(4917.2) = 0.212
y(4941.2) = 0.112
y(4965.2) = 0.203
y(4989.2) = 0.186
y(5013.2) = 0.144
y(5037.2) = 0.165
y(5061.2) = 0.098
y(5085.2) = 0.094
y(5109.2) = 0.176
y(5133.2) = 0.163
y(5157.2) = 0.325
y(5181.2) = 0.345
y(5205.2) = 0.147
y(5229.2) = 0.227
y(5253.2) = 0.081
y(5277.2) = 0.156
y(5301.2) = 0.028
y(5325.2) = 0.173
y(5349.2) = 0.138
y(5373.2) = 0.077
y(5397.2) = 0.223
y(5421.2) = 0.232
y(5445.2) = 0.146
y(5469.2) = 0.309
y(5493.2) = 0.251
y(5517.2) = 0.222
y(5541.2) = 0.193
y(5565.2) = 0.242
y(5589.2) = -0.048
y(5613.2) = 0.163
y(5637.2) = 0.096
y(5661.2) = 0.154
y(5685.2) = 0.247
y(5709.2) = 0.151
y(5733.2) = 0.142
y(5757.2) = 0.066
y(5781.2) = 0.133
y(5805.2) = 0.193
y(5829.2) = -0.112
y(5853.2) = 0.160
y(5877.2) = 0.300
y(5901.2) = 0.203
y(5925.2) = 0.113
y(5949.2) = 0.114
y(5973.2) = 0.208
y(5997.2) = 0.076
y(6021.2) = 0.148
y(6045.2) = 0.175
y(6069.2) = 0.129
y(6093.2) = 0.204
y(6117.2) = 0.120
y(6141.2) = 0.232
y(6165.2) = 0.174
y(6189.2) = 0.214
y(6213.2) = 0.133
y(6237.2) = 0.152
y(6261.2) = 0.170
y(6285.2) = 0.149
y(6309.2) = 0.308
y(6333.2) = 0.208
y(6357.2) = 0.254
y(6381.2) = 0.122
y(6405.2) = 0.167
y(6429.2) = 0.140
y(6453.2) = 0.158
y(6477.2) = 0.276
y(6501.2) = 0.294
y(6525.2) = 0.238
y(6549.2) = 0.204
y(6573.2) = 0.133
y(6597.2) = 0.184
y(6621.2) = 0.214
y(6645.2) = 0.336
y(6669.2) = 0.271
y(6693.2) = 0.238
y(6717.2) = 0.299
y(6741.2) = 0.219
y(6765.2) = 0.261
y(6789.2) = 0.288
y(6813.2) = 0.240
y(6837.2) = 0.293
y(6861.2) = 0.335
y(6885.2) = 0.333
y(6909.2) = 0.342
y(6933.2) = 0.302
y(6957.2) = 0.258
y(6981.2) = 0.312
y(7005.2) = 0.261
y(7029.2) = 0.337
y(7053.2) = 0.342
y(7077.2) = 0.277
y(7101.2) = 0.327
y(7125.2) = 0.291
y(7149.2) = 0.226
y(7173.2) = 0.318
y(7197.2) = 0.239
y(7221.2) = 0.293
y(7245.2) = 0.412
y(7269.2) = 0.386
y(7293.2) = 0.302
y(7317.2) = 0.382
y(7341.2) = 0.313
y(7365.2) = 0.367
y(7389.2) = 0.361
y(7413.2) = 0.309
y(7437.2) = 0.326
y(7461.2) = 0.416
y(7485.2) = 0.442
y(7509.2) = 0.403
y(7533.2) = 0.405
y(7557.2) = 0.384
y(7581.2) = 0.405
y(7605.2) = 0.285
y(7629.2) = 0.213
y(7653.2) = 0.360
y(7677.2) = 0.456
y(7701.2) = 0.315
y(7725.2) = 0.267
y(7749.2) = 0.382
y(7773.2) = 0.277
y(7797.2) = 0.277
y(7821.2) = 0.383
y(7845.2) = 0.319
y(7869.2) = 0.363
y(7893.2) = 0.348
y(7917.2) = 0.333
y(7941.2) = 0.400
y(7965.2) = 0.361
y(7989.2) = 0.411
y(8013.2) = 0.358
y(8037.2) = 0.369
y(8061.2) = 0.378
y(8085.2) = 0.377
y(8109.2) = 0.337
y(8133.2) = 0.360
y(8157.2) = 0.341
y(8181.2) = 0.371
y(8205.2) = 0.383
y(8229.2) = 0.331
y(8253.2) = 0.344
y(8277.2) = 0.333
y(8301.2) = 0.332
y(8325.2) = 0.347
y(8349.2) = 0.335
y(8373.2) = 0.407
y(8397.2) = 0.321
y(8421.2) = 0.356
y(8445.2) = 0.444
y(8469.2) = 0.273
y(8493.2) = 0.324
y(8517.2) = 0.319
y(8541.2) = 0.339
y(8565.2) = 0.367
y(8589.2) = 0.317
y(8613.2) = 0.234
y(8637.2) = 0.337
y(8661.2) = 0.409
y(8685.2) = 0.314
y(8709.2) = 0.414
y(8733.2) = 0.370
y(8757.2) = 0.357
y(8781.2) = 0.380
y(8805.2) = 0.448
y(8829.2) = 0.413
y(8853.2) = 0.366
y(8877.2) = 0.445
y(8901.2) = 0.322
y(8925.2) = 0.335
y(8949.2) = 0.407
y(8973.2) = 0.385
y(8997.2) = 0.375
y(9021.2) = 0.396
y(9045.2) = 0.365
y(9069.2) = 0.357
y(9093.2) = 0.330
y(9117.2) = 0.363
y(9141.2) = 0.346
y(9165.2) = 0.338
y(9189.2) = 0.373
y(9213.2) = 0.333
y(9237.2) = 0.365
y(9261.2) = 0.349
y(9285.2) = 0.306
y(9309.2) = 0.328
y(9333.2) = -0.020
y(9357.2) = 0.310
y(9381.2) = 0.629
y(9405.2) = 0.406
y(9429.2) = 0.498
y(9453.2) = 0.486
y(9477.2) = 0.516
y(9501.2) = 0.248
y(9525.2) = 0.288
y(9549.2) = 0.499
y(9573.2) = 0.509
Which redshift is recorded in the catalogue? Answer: 0.66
